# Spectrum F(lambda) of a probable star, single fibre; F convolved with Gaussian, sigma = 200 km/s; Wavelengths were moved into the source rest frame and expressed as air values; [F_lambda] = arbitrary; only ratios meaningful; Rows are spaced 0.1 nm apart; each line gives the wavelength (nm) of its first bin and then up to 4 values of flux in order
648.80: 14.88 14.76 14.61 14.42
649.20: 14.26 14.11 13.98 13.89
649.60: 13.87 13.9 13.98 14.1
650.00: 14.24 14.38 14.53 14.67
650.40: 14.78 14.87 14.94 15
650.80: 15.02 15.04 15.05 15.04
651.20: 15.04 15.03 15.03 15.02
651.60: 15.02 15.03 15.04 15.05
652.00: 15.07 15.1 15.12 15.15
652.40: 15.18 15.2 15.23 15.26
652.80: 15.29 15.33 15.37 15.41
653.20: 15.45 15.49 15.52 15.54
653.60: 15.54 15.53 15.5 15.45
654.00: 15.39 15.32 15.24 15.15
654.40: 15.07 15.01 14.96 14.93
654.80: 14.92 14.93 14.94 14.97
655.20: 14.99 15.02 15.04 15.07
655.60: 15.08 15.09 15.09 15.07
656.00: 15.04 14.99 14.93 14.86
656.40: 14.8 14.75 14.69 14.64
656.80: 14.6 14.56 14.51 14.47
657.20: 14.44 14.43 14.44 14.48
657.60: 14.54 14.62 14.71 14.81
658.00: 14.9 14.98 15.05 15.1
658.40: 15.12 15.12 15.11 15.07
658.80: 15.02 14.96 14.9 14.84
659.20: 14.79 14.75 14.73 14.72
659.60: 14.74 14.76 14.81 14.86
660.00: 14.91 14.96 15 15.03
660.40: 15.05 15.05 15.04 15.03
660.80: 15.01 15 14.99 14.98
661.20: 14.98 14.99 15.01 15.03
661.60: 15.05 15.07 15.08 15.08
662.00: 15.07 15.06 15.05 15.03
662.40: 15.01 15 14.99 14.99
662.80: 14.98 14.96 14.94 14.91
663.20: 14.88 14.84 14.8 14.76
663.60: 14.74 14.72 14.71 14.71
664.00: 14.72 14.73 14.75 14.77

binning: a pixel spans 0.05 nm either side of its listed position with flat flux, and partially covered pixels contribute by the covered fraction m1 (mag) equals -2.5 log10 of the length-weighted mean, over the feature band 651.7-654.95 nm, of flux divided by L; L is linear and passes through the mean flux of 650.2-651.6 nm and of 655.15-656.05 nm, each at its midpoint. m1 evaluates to -0.02 mag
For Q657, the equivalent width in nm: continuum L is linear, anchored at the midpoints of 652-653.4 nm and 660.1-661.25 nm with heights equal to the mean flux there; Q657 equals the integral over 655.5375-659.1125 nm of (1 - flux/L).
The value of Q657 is 0.07 nm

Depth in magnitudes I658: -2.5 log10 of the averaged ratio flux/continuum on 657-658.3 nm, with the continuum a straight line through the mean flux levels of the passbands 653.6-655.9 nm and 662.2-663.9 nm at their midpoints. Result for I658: 0.03 mag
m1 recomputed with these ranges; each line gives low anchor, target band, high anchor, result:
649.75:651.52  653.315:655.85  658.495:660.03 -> -0.03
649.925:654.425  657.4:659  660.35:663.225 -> 0.01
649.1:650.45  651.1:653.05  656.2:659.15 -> -0.06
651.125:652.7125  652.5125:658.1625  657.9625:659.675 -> 0.00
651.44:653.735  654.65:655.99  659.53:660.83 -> 0.01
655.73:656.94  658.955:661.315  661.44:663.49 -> 0.00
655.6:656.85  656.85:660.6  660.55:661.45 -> 0.01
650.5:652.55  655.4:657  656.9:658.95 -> 0.00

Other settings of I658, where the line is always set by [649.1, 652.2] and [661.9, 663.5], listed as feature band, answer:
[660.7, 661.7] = -0.01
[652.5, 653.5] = -0.05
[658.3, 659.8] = 0.00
